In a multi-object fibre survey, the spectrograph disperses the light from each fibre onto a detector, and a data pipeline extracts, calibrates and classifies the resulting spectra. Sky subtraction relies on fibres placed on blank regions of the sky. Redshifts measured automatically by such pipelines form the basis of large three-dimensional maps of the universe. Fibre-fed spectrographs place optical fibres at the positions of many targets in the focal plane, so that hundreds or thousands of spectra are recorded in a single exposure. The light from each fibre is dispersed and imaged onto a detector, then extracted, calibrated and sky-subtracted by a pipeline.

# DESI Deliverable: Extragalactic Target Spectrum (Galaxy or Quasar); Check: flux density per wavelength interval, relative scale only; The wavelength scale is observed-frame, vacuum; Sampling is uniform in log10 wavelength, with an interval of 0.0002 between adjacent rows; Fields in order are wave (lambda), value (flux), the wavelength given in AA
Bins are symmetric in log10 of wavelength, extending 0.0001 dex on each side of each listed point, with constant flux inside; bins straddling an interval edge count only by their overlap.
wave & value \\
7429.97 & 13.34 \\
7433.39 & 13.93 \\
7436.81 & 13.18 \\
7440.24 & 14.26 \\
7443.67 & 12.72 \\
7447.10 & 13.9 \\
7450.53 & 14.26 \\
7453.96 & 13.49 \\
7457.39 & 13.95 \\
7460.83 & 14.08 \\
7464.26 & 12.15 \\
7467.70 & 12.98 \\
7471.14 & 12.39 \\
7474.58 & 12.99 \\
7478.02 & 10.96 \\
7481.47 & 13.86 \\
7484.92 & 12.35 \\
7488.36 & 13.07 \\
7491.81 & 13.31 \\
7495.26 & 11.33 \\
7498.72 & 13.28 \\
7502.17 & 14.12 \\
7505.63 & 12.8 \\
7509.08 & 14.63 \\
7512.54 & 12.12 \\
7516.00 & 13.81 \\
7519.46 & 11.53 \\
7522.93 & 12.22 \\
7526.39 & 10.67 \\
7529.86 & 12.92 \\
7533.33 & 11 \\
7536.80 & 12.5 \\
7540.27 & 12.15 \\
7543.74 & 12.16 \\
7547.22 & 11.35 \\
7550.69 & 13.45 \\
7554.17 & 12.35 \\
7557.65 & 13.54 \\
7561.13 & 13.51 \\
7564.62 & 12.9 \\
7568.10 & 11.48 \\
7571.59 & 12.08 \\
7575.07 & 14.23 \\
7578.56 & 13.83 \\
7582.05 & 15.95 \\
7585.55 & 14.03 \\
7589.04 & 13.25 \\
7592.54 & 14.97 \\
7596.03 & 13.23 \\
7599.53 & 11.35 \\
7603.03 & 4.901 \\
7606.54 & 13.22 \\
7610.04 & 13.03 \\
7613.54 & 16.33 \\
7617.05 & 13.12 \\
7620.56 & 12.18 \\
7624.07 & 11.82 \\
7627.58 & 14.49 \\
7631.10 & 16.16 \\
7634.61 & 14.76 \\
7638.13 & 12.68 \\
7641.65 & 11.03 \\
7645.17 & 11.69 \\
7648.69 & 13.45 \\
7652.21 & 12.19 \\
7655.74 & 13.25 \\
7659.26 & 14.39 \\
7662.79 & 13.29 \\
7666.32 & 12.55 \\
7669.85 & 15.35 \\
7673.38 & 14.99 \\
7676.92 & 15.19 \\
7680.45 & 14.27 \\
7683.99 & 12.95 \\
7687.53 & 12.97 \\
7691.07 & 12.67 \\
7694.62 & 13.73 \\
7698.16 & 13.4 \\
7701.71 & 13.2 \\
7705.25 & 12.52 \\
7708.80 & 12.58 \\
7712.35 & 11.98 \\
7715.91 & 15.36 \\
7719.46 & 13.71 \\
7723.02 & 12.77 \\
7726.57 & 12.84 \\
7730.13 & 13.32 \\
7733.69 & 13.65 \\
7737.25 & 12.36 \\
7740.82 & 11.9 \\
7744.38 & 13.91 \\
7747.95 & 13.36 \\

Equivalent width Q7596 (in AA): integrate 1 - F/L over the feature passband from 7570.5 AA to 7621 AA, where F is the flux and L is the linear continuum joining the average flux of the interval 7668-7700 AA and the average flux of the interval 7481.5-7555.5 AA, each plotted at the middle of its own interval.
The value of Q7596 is 0.5 AA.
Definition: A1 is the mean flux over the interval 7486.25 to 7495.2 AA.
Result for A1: 12.8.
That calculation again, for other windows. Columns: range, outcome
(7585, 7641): 13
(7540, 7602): 13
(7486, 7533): 12.7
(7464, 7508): 12.8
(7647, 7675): 13.7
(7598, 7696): 13.1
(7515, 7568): 12.4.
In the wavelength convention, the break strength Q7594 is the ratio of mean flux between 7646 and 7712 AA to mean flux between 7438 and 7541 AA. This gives 1.04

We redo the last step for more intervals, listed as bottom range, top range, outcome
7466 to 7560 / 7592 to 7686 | 1.05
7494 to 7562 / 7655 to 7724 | 1.08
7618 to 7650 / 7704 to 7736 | 1.00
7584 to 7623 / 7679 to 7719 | 1.05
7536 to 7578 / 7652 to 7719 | 1.07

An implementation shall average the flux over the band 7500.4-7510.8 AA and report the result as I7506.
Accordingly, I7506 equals 13.9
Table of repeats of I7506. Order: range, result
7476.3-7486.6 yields 12.4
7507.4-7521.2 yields 13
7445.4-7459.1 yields 13.9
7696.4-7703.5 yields 13.3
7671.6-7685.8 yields 14.3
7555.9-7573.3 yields 12.7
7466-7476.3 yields 12.8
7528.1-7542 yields 12.1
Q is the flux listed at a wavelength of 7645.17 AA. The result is 11.69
